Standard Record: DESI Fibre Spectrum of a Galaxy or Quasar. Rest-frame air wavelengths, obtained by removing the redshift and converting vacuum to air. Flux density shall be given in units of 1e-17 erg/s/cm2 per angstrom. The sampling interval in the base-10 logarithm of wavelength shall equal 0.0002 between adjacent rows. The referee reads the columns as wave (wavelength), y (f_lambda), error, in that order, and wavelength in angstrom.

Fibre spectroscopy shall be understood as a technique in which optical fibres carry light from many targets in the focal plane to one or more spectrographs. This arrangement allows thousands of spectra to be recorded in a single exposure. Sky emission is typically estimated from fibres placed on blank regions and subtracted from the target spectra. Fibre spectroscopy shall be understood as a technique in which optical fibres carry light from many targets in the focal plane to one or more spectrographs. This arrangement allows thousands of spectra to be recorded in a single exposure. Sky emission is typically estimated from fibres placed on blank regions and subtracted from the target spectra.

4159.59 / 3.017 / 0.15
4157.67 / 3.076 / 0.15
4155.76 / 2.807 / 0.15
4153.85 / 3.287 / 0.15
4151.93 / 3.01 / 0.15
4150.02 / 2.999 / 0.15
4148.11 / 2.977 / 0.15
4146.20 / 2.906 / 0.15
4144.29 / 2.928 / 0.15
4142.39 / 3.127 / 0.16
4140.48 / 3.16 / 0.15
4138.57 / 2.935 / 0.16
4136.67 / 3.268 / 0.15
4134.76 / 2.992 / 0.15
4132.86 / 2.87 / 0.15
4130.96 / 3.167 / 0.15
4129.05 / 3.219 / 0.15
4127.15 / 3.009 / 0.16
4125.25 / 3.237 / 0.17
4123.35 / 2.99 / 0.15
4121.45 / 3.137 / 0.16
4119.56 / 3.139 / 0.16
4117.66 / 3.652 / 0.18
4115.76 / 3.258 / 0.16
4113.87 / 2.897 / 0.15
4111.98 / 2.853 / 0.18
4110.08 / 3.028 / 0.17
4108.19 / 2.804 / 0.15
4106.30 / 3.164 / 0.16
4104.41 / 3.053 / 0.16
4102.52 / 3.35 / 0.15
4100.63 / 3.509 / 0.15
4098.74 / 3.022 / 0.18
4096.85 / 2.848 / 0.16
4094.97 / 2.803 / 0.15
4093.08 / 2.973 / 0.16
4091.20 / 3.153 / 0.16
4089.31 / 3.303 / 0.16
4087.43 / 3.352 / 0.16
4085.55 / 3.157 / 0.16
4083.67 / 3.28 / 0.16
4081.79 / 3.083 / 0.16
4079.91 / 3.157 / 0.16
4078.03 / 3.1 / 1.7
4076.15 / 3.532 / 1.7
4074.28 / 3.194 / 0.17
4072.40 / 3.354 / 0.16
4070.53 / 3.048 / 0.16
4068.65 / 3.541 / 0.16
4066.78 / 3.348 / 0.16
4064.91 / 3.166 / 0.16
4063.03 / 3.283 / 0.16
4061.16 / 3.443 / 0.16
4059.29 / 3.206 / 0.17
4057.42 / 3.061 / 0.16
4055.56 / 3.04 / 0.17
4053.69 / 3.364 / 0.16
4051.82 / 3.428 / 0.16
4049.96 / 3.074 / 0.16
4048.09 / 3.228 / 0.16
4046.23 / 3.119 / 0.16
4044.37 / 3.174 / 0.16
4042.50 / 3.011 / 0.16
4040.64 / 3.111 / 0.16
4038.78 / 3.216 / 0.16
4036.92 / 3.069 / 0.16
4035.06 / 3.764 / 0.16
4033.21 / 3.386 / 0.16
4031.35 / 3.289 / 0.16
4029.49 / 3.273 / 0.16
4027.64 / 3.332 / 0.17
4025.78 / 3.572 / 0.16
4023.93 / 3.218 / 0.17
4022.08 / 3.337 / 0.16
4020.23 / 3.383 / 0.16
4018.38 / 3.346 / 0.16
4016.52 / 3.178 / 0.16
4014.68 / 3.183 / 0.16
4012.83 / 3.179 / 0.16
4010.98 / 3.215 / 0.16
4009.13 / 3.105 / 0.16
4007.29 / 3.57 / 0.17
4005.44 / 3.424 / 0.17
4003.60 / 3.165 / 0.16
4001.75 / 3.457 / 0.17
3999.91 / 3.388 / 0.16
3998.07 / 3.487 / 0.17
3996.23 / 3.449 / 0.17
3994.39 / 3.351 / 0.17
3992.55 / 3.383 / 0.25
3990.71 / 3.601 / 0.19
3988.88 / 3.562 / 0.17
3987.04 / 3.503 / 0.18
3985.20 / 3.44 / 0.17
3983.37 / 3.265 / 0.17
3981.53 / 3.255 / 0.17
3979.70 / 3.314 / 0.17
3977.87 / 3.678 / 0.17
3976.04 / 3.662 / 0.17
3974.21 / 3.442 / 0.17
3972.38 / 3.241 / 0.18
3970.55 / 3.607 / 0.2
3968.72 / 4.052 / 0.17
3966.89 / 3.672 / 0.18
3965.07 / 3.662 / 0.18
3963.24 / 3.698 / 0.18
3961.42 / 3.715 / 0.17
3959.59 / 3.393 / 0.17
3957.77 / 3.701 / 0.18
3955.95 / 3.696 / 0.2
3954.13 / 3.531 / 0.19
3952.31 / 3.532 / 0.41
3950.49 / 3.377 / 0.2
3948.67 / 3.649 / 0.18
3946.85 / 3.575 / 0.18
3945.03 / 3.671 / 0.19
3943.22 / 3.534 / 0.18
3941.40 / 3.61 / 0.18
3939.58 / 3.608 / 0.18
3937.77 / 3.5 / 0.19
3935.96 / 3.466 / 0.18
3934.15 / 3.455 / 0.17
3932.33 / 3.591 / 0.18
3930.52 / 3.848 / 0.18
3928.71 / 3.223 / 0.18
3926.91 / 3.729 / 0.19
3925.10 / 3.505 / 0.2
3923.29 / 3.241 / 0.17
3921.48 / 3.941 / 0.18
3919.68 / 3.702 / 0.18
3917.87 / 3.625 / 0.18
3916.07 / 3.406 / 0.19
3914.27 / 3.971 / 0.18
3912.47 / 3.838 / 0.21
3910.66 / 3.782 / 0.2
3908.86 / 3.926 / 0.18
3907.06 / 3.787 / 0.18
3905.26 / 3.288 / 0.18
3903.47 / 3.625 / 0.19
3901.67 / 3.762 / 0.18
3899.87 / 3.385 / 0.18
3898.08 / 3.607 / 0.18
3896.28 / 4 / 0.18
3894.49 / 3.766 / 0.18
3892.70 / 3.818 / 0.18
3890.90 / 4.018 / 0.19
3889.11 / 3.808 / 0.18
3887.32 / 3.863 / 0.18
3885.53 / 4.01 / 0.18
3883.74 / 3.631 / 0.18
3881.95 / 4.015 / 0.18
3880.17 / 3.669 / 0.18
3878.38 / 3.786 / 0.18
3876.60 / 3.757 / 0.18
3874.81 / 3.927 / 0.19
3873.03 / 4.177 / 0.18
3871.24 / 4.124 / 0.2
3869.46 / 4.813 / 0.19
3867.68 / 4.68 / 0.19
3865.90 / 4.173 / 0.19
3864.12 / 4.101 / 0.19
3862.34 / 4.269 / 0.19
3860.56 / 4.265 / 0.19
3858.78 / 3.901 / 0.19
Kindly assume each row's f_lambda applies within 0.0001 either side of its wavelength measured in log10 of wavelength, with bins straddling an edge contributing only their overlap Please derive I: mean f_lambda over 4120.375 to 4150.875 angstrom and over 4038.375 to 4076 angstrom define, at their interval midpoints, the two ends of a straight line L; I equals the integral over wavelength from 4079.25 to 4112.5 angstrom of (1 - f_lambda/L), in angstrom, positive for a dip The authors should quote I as 0.4 angstrom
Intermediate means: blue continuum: 3.23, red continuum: 3.06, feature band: 3.11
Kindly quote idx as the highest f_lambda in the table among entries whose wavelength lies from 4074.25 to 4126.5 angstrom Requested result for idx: 3.652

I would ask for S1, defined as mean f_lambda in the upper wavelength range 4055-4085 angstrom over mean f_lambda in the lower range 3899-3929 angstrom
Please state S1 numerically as 0.9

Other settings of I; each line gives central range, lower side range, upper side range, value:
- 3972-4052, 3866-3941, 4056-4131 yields 2.2 angstrom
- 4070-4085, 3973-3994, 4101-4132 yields 0.0 angstrom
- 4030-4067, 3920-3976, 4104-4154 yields 0.7 angstrom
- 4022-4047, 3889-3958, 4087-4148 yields 0.4 angstrom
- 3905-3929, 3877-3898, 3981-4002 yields 0.4 angstrom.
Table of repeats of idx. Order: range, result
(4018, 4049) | 3.764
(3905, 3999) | 4.052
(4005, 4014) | 3.57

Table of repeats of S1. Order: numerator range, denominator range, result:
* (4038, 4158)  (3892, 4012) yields 0.88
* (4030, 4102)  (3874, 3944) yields 0.87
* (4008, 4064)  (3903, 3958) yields 0.90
